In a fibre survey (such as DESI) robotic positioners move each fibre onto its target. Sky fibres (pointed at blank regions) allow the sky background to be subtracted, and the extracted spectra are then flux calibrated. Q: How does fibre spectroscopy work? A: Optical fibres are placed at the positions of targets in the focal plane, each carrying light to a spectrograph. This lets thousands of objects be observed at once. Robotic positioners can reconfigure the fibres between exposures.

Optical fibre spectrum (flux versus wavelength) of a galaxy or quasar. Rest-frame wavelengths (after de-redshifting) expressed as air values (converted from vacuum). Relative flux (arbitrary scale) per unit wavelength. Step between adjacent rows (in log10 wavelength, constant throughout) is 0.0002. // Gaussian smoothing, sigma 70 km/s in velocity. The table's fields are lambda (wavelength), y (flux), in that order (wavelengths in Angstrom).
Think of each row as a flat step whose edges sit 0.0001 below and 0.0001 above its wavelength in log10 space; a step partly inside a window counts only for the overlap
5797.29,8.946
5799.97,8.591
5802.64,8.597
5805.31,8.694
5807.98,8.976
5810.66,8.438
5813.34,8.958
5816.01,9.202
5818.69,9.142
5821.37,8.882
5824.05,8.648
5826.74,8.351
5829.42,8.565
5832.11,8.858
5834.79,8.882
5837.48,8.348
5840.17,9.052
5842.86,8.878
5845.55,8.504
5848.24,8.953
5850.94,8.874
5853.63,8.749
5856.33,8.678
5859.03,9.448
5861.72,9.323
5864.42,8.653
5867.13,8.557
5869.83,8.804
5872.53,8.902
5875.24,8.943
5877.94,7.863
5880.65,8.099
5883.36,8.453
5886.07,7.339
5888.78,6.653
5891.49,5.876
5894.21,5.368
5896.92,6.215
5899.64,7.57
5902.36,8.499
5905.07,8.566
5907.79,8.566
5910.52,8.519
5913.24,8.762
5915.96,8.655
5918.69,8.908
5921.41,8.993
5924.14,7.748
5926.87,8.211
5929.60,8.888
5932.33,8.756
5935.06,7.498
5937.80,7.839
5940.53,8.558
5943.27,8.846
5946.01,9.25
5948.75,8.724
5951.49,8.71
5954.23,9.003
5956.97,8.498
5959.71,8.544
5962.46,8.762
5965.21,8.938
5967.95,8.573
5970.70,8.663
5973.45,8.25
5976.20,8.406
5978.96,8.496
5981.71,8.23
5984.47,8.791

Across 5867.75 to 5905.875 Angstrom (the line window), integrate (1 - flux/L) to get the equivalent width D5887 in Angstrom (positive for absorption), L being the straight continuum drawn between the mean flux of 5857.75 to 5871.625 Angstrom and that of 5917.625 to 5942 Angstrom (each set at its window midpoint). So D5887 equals 4.8 Angstrom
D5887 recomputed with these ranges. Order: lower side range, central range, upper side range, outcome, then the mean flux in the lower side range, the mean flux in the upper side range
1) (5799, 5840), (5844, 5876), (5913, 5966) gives -0.6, 8.75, 8.6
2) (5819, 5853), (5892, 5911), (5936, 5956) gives 2.6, 8.75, 8.67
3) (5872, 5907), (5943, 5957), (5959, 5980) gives -0.9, 7.55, 8.58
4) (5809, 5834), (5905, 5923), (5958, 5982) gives -0.1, 8.79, 8.55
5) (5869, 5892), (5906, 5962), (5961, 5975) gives -1.4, 7.93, 8.63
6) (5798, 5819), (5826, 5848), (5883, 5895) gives -1.8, 8.81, 6.66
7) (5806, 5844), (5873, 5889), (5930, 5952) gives 1.2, 8.8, 8.53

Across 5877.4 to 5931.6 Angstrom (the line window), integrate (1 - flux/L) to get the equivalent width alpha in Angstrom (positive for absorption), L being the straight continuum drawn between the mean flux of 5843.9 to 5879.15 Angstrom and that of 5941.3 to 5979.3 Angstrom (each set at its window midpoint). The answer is 5.26 Angstrom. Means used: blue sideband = 8.79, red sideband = 8.69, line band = 7.9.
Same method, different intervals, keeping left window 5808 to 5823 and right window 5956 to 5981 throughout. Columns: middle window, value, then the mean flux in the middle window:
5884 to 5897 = 3.5 Angstrom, 6.42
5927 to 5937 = 0.4 Angstrom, 8.33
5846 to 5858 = 0.0 Angstrom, 8.8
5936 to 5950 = 0.0 Angstrom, 8.6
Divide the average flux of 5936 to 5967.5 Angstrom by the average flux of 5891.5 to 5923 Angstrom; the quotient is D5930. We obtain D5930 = 1.09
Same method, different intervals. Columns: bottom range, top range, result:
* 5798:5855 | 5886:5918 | 0.87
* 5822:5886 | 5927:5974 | 0.99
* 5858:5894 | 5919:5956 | 1.05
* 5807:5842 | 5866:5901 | 0.86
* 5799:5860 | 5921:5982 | 0.97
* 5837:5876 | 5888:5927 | 0.88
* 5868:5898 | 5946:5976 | 1.15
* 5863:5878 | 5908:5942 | 0.97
